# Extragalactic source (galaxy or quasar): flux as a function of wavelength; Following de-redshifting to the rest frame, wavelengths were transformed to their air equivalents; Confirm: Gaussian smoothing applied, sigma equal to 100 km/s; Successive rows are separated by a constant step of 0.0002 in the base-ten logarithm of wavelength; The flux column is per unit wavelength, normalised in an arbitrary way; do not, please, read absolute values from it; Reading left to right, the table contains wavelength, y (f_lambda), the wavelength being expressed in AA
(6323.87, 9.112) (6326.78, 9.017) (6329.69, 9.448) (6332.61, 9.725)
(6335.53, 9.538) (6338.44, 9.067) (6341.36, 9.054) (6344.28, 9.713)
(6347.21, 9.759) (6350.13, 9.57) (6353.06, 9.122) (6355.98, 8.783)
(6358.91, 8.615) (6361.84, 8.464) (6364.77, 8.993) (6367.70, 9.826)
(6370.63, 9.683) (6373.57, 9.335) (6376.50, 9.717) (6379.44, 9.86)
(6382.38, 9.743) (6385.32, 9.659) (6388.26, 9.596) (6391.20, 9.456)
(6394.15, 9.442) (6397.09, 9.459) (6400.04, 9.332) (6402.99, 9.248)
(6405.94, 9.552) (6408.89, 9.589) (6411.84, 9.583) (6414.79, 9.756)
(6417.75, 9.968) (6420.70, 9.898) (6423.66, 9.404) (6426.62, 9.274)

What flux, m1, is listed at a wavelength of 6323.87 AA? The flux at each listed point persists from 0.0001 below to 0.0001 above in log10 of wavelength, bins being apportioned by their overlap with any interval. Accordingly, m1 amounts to 9.112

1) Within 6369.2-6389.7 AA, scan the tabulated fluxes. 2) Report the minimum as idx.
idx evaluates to 9.335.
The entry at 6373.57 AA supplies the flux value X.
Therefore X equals 9.335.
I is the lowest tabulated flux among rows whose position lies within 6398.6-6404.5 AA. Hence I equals 9.248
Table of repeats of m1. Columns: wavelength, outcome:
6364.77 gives 8.993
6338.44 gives 9.067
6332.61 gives 9.725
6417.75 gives 9.968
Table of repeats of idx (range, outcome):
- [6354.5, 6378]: 8.464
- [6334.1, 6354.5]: 9.054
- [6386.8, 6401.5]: 9.332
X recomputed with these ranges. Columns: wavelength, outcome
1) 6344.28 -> 9.713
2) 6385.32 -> 9.659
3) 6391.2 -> 9.456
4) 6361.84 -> 8.464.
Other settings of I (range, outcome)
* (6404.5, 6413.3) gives 9.552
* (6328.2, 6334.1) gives 9.448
